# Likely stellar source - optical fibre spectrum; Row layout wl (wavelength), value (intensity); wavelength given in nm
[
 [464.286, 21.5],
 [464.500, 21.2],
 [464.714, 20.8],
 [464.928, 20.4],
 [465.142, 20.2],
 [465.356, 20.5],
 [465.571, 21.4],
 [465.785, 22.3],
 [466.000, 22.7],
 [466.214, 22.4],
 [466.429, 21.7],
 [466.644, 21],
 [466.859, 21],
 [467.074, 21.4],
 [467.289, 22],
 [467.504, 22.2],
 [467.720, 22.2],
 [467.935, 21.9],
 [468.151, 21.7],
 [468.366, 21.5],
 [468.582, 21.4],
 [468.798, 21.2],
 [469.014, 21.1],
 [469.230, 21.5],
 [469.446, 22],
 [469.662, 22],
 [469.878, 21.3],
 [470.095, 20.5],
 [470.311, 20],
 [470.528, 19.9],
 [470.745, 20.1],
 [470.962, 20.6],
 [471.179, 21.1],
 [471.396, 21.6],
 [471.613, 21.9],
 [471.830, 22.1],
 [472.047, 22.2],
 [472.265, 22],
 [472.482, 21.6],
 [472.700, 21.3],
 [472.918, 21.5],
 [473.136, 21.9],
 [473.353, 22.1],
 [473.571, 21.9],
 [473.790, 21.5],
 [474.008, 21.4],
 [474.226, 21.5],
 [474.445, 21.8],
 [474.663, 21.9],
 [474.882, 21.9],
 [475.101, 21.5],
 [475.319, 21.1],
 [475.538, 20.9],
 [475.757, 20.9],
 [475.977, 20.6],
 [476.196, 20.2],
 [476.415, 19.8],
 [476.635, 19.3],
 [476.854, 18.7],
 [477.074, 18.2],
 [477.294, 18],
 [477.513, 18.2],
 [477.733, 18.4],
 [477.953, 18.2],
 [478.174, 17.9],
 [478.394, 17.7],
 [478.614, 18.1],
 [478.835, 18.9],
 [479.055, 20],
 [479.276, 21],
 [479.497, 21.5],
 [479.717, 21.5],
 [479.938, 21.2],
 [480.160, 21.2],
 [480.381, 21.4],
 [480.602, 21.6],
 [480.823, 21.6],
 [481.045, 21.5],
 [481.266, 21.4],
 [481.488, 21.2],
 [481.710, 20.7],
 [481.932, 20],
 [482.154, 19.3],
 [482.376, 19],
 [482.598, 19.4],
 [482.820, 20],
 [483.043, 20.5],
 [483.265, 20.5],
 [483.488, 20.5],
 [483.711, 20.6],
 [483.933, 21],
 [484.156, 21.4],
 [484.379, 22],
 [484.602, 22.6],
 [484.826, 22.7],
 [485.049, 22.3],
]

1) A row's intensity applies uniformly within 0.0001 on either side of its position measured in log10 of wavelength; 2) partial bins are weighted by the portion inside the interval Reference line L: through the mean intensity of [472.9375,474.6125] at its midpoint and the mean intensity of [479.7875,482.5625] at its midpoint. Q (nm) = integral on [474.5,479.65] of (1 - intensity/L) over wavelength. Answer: 0.39 nm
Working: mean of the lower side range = 21.7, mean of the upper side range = 20.8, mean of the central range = 19.7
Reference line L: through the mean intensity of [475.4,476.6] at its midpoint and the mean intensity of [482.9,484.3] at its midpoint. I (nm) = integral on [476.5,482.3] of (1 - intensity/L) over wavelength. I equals 0.197 nm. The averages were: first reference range 20.4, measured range 19.9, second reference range 20.8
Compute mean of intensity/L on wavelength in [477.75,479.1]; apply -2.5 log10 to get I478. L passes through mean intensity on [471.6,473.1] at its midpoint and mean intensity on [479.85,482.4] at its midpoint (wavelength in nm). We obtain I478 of 0.15 mag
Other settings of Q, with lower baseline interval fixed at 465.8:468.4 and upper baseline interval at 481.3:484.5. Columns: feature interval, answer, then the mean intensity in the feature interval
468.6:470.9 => 0.07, 21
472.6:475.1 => -0.05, 21.7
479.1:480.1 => -0.02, 21.2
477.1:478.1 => 0.13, 18.2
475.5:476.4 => 0.02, 20.5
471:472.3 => -0.02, 21.7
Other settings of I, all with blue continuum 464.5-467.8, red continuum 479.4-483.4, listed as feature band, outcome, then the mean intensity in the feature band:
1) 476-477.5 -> 0.136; 19.1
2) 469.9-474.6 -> -0.042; 21.4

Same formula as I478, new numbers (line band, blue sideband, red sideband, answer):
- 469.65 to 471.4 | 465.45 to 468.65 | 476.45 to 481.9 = 0.03 mag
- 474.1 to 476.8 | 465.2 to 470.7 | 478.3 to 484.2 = 0.00 mag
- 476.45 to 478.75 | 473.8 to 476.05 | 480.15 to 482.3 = 0.16 mag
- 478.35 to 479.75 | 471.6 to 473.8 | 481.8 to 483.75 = 0.04 mag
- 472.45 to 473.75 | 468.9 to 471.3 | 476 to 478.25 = -0.09 mag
